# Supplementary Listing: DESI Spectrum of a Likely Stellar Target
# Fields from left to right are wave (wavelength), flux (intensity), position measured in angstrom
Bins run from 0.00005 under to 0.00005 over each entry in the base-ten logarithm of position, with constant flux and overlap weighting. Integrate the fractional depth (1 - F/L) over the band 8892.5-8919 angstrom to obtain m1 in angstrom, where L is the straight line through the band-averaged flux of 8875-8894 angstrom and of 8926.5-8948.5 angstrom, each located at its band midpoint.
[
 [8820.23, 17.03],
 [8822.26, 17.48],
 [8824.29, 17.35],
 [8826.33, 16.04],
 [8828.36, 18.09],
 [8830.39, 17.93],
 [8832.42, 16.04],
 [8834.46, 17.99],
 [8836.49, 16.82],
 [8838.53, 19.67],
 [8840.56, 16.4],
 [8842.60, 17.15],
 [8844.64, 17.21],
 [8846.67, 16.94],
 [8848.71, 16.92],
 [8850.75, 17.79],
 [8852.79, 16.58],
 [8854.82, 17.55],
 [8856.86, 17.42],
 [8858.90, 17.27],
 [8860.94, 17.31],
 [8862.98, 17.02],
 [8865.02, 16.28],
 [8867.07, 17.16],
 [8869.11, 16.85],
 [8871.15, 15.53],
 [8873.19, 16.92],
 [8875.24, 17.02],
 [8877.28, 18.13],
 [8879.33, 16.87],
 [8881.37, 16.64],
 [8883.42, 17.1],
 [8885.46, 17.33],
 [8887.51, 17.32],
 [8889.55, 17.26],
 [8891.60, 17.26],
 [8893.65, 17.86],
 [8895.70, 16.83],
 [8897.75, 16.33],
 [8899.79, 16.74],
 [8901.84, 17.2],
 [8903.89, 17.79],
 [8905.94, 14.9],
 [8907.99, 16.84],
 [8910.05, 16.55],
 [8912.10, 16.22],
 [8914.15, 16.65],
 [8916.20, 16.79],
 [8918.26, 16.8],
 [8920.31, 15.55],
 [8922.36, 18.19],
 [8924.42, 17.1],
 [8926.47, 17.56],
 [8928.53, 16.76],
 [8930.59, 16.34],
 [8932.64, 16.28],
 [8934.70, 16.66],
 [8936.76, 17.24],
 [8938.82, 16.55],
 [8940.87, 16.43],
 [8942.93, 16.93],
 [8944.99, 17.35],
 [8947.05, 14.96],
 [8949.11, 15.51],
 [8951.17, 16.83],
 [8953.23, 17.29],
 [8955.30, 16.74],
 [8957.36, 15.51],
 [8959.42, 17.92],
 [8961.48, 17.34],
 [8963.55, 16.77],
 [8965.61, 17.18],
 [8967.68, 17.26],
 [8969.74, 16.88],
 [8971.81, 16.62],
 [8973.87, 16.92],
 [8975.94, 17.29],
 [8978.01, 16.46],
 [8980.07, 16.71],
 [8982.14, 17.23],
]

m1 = 0.40 angstrom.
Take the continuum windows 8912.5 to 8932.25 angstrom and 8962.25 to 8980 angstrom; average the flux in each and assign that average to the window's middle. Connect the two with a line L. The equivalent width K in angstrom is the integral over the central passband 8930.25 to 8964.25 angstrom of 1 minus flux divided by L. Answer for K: 0.5 angstrom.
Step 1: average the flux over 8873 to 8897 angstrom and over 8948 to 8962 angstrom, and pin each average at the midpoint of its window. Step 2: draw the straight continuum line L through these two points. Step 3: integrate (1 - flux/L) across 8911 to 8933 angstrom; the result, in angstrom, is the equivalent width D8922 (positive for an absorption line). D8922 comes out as 0.23 angstrom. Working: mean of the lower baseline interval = 17.2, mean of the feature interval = 16.8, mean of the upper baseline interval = 16.7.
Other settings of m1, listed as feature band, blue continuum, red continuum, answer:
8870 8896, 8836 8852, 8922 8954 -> 0.0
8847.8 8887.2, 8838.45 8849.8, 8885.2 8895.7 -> 0.5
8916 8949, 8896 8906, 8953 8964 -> 0.3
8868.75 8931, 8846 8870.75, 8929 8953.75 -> -0.4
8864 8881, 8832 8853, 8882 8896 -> 0.4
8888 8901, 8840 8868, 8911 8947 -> -0.1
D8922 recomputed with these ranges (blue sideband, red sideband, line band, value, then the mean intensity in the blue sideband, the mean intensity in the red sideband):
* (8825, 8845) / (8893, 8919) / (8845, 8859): 0.0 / 17.3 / 16.7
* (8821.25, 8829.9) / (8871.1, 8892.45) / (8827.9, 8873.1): 0.1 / 17.3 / 17.1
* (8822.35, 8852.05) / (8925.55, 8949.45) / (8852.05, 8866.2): 0.1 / 17.3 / 16.6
